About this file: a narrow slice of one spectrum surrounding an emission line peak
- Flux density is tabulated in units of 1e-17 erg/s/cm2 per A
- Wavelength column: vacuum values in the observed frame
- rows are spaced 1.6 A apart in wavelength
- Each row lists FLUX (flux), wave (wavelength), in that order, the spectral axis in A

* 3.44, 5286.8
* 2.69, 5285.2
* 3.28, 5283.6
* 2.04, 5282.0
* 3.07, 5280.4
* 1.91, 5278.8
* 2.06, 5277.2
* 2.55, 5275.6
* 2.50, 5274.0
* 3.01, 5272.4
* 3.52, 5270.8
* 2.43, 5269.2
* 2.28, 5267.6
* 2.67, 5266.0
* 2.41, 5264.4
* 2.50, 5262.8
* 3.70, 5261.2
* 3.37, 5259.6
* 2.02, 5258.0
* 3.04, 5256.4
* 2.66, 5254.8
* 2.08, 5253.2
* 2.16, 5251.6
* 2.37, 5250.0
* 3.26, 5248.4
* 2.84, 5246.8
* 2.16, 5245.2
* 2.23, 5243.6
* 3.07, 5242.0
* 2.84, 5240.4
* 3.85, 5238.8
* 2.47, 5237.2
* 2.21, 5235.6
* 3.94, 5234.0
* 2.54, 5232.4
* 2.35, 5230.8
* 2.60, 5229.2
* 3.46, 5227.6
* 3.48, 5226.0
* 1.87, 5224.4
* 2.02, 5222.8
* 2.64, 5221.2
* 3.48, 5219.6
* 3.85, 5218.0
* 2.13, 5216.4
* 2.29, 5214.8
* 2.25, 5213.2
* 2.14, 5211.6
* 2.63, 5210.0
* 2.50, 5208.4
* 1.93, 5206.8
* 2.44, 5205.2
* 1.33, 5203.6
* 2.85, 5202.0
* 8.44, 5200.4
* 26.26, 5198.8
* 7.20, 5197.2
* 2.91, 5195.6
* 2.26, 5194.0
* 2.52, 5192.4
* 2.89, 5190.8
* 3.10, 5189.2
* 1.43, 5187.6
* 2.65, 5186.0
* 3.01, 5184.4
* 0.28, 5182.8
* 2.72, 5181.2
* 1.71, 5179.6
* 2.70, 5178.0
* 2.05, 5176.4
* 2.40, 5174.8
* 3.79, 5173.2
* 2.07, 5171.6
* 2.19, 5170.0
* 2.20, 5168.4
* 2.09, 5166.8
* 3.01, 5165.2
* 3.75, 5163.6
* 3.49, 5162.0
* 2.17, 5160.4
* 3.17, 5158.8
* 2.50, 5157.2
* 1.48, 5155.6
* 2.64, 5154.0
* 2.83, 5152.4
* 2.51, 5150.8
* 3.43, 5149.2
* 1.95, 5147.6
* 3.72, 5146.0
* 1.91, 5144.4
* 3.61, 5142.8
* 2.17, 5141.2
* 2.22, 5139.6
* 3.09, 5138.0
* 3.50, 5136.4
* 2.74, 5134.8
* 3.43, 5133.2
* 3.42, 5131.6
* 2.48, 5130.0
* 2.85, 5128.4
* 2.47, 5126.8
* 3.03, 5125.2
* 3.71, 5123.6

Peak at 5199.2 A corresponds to Hbeta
